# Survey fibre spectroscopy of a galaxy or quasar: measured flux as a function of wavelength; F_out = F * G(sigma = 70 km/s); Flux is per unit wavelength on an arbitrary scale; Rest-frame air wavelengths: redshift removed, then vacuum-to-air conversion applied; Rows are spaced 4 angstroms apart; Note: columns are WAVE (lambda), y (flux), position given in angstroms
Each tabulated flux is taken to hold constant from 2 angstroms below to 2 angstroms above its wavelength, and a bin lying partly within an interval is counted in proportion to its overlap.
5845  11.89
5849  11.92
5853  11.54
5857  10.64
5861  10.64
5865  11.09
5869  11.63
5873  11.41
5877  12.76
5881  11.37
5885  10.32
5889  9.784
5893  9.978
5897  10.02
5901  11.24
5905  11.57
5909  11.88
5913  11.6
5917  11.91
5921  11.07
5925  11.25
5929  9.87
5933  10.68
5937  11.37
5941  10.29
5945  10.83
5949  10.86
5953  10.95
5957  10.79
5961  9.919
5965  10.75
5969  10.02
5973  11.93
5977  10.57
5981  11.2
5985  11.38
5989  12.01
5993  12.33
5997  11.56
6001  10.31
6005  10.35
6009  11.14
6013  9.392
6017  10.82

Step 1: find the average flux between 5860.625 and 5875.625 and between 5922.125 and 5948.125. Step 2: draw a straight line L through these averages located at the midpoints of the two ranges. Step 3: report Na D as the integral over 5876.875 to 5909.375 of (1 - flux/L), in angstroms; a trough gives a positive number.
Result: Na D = 0.7 angstroms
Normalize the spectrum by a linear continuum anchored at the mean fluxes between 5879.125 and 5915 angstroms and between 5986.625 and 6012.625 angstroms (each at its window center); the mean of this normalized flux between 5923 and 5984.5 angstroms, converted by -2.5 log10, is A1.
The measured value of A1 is 0.03 mag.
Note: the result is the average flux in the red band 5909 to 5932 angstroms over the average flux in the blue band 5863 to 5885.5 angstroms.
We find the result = 0.97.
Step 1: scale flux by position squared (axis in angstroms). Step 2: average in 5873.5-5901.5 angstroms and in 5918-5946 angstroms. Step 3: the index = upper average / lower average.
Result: 1.0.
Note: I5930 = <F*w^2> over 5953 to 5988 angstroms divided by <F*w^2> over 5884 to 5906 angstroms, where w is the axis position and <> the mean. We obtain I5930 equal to 1.07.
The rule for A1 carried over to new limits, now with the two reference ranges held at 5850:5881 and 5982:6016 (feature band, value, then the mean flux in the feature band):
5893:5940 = 0.02 mag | 11.1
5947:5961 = 0.04 mag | 10.7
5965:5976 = 0.02 mag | 10.9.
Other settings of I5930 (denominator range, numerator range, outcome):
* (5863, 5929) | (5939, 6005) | 1.01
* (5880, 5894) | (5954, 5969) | 1.04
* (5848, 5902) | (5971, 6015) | 1.05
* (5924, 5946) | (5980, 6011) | 1.08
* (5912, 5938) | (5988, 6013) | 1.03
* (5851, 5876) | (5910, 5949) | 1.00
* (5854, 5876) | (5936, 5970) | 0.98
